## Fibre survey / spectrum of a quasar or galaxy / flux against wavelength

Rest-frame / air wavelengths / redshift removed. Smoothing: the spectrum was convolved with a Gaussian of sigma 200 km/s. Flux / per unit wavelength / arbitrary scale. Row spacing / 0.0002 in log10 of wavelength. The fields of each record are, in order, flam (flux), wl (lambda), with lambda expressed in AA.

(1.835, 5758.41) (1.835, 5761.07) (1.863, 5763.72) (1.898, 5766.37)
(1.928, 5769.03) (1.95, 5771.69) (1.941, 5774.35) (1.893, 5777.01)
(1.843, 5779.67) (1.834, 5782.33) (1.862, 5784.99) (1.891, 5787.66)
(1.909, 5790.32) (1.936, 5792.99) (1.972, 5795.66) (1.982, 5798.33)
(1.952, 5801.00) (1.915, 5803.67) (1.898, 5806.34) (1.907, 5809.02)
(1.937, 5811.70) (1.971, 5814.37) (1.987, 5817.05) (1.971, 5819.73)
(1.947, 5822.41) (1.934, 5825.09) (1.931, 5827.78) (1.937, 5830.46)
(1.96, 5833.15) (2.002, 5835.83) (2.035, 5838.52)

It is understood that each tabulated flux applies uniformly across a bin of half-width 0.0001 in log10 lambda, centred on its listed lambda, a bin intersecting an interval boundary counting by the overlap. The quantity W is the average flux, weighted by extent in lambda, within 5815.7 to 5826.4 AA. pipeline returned 1.96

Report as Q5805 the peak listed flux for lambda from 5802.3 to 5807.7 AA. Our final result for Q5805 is 1.915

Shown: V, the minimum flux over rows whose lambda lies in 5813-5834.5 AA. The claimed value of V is 1.931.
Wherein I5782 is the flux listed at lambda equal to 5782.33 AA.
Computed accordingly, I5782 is 1.834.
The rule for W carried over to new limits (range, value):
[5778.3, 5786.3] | 1.85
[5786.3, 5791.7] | 1.9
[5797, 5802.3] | 1.97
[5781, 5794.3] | 1.89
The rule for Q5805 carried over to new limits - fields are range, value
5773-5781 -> 1.941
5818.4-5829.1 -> 1.971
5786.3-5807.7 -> 1.982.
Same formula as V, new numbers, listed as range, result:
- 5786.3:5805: 1.891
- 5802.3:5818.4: 1.898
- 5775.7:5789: 1.834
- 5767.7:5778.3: 1.893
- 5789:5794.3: 1.909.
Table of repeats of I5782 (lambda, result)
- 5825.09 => 1.934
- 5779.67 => 1.843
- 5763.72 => 1.863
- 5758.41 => 1.835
